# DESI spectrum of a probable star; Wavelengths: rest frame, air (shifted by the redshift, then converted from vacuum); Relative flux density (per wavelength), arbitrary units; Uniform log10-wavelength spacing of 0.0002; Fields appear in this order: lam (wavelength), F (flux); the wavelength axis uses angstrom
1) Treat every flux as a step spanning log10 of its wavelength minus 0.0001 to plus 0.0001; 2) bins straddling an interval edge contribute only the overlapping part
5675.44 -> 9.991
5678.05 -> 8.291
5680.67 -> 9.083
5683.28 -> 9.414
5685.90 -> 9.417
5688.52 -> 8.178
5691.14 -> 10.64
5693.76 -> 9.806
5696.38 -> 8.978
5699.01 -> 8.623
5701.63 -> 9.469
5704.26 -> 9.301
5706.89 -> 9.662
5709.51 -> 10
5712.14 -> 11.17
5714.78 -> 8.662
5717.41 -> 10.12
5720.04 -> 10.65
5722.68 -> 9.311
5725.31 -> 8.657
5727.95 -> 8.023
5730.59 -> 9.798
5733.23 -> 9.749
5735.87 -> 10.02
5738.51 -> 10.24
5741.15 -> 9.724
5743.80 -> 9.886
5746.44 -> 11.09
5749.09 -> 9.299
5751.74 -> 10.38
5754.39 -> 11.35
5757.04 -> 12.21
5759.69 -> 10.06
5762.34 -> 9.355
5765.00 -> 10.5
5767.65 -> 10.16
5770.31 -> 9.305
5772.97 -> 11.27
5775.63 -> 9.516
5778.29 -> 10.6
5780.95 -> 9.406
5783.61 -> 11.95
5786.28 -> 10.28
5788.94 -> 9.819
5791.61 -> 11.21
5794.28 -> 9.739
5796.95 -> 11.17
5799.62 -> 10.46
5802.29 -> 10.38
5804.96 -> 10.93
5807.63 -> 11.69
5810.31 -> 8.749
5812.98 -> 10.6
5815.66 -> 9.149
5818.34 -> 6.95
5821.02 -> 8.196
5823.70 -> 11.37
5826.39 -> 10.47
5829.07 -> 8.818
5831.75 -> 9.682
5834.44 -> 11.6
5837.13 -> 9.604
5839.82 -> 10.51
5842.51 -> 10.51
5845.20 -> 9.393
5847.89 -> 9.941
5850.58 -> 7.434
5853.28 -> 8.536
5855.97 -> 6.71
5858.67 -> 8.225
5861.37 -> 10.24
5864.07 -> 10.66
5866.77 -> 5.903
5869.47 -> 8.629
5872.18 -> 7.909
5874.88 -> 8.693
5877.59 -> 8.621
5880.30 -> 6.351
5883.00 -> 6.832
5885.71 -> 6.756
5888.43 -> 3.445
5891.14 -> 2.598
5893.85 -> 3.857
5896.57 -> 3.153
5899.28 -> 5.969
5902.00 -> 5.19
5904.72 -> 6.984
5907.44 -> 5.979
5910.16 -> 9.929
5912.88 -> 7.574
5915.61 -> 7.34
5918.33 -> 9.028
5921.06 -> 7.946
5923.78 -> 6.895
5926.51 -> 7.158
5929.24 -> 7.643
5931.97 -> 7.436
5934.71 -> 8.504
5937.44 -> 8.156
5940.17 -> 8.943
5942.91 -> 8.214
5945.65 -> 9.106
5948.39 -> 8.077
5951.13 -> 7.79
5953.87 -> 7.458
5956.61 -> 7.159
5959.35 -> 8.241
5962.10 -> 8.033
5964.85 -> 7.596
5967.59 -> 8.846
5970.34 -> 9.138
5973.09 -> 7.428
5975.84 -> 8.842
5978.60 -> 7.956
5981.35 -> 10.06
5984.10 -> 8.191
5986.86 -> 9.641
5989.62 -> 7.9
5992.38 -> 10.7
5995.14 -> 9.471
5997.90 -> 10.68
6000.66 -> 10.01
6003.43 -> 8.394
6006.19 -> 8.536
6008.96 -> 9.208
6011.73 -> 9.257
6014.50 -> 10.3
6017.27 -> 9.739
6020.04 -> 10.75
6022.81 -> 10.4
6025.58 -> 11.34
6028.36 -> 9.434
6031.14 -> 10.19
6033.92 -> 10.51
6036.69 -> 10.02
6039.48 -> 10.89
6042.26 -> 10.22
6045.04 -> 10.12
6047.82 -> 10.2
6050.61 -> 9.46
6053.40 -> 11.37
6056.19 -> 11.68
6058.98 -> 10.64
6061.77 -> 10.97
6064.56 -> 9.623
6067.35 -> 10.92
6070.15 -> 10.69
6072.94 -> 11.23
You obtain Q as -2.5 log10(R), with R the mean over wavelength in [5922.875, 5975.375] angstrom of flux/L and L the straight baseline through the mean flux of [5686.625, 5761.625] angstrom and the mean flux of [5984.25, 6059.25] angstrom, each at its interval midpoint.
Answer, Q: 0.235 mag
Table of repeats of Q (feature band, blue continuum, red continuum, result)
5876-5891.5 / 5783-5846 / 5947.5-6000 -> 0.49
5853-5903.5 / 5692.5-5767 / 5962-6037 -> 0.39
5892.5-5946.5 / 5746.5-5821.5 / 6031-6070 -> 0.39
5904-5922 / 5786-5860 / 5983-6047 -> 0.24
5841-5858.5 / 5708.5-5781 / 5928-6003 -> 0.07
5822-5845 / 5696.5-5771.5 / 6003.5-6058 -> -0.03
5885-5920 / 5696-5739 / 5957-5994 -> 0.43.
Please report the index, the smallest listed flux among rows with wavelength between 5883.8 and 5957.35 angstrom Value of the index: 2.598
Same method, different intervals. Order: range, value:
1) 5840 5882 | 5.903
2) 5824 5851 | 7.434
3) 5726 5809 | 8.023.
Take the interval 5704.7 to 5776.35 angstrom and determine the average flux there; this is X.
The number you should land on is 10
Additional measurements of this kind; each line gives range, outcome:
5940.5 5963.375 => 8.05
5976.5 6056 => 9.84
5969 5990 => 8.68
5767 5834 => 10.1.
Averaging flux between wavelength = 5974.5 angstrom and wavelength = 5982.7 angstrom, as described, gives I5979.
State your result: 8.95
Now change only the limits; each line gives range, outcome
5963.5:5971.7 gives 8.54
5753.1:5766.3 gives 10.7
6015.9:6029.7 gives 10.3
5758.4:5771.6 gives 9.88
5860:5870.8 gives 8.86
